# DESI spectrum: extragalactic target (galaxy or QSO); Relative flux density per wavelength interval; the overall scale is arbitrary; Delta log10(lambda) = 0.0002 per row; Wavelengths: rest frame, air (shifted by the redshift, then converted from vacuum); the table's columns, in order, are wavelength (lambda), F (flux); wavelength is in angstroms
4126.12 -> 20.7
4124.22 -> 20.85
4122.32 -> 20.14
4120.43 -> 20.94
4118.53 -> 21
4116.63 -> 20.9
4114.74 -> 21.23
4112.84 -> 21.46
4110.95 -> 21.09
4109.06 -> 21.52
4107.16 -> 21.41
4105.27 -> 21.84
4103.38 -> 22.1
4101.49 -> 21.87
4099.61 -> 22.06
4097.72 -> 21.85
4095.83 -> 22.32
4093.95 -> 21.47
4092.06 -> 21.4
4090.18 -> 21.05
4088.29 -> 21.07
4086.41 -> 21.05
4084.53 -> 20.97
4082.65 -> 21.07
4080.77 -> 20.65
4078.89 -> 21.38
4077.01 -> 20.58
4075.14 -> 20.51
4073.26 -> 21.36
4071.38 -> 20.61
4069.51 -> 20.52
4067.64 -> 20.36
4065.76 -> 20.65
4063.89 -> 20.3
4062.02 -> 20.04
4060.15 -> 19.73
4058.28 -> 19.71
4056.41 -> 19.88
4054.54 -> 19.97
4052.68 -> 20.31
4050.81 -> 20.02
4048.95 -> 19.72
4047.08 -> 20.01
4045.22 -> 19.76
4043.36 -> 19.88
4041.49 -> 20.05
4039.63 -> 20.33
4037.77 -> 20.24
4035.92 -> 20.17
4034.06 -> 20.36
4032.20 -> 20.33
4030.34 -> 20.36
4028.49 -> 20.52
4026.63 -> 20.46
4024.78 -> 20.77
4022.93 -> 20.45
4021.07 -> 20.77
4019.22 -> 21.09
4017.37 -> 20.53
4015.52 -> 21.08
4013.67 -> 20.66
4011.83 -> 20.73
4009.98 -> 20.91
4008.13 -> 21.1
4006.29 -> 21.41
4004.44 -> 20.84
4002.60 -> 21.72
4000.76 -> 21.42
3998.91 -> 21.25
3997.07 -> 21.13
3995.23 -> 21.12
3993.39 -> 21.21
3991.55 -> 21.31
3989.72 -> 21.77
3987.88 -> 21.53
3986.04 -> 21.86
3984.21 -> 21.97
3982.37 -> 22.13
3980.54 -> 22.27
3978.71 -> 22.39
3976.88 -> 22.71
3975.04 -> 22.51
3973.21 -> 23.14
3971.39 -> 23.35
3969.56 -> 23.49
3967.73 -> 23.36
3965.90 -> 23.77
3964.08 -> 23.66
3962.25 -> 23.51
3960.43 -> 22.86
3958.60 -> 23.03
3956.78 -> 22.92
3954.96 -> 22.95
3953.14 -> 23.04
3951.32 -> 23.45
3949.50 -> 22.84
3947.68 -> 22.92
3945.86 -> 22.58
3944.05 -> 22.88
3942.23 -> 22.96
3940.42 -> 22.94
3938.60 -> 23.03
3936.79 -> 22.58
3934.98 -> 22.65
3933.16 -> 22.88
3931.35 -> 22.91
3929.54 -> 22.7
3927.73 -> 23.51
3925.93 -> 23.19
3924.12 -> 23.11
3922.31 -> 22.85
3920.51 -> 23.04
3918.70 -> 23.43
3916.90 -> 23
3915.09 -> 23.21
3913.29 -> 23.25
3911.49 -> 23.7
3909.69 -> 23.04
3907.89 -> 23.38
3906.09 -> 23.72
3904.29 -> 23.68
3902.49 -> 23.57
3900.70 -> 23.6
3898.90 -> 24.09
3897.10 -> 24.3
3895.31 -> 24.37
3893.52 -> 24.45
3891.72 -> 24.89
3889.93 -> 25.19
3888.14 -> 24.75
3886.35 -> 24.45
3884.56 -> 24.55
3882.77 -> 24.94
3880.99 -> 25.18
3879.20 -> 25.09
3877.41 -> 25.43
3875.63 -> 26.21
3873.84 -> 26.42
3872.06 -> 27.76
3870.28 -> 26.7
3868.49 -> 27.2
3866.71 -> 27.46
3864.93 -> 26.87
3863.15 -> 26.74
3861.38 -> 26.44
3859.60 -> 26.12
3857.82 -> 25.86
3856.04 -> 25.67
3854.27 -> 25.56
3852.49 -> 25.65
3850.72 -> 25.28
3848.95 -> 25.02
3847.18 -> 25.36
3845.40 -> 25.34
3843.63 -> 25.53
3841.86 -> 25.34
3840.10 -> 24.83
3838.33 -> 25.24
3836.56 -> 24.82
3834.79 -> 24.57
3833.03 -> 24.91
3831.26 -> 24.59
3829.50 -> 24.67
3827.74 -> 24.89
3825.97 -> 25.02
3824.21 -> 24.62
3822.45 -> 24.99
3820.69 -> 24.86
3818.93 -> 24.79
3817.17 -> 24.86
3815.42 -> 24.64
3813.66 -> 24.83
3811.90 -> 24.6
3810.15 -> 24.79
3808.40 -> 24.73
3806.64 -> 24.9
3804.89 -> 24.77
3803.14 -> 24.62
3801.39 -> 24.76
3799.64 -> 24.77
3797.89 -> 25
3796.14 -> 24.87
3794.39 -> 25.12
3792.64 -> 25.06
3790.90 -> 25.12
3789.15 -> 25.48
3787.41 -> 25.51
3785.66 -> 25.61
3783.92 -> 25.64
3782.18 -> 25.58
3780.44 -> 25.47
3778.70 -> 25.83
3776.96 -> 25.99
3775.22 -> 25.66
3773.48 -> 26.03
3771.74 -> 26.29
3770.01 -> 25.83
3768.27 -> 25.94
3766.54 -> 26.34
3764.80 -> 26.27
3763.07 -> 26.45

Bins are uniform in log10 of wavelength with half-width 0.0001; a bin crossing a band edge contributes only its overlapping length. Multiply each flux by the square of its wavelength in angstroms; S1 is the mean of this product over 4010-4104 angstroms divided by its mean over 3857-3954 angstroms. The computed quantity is 0.9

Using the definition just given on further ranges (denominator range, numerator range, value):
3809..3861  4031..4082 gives 0.90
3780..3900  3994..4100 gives 0.91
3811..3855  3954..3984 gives 0.99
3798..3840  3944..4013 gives 0.97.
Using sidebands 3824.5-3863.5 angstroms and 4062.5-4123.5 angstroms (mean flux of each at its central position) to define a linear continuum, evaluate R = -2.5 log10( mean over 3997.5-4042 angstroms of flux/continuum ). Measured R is 0.08 mag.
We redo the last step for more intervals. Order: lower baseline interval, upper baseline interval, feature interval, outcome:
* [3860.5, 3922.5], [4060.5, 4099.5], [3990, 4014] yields 0.07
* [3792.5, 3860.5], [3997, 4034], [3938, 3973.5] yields -0.05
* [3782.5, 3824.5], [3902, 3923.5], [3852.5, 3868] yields -0.10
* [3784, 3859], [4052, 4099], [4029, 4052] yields 0.07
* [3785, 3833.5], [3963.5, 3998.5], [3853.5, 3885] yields -0.09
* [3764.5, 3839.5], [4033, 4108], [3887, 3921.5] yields -0.02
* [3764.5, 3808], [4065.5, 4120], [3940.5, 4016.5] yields 0.03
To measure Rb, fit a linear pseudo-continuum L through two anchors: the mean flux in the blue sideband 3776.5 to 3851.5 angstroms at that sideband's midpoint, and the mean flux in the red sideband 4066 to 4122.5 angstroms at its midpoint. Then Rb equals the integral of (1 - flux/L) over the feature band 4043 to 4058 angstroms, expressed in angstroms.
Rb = 1.3 angstroms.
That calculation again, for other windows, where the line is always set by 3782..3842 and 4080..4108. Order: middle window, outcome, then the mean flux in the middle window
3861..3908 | -2.3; 25.3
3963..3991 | 0.3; 22.6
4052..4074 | 1.6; 20.3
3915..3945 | 0.7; 23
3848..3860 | -0.6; 25.6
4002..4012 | 0.6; 21.1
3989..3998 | 0.6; 21.3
